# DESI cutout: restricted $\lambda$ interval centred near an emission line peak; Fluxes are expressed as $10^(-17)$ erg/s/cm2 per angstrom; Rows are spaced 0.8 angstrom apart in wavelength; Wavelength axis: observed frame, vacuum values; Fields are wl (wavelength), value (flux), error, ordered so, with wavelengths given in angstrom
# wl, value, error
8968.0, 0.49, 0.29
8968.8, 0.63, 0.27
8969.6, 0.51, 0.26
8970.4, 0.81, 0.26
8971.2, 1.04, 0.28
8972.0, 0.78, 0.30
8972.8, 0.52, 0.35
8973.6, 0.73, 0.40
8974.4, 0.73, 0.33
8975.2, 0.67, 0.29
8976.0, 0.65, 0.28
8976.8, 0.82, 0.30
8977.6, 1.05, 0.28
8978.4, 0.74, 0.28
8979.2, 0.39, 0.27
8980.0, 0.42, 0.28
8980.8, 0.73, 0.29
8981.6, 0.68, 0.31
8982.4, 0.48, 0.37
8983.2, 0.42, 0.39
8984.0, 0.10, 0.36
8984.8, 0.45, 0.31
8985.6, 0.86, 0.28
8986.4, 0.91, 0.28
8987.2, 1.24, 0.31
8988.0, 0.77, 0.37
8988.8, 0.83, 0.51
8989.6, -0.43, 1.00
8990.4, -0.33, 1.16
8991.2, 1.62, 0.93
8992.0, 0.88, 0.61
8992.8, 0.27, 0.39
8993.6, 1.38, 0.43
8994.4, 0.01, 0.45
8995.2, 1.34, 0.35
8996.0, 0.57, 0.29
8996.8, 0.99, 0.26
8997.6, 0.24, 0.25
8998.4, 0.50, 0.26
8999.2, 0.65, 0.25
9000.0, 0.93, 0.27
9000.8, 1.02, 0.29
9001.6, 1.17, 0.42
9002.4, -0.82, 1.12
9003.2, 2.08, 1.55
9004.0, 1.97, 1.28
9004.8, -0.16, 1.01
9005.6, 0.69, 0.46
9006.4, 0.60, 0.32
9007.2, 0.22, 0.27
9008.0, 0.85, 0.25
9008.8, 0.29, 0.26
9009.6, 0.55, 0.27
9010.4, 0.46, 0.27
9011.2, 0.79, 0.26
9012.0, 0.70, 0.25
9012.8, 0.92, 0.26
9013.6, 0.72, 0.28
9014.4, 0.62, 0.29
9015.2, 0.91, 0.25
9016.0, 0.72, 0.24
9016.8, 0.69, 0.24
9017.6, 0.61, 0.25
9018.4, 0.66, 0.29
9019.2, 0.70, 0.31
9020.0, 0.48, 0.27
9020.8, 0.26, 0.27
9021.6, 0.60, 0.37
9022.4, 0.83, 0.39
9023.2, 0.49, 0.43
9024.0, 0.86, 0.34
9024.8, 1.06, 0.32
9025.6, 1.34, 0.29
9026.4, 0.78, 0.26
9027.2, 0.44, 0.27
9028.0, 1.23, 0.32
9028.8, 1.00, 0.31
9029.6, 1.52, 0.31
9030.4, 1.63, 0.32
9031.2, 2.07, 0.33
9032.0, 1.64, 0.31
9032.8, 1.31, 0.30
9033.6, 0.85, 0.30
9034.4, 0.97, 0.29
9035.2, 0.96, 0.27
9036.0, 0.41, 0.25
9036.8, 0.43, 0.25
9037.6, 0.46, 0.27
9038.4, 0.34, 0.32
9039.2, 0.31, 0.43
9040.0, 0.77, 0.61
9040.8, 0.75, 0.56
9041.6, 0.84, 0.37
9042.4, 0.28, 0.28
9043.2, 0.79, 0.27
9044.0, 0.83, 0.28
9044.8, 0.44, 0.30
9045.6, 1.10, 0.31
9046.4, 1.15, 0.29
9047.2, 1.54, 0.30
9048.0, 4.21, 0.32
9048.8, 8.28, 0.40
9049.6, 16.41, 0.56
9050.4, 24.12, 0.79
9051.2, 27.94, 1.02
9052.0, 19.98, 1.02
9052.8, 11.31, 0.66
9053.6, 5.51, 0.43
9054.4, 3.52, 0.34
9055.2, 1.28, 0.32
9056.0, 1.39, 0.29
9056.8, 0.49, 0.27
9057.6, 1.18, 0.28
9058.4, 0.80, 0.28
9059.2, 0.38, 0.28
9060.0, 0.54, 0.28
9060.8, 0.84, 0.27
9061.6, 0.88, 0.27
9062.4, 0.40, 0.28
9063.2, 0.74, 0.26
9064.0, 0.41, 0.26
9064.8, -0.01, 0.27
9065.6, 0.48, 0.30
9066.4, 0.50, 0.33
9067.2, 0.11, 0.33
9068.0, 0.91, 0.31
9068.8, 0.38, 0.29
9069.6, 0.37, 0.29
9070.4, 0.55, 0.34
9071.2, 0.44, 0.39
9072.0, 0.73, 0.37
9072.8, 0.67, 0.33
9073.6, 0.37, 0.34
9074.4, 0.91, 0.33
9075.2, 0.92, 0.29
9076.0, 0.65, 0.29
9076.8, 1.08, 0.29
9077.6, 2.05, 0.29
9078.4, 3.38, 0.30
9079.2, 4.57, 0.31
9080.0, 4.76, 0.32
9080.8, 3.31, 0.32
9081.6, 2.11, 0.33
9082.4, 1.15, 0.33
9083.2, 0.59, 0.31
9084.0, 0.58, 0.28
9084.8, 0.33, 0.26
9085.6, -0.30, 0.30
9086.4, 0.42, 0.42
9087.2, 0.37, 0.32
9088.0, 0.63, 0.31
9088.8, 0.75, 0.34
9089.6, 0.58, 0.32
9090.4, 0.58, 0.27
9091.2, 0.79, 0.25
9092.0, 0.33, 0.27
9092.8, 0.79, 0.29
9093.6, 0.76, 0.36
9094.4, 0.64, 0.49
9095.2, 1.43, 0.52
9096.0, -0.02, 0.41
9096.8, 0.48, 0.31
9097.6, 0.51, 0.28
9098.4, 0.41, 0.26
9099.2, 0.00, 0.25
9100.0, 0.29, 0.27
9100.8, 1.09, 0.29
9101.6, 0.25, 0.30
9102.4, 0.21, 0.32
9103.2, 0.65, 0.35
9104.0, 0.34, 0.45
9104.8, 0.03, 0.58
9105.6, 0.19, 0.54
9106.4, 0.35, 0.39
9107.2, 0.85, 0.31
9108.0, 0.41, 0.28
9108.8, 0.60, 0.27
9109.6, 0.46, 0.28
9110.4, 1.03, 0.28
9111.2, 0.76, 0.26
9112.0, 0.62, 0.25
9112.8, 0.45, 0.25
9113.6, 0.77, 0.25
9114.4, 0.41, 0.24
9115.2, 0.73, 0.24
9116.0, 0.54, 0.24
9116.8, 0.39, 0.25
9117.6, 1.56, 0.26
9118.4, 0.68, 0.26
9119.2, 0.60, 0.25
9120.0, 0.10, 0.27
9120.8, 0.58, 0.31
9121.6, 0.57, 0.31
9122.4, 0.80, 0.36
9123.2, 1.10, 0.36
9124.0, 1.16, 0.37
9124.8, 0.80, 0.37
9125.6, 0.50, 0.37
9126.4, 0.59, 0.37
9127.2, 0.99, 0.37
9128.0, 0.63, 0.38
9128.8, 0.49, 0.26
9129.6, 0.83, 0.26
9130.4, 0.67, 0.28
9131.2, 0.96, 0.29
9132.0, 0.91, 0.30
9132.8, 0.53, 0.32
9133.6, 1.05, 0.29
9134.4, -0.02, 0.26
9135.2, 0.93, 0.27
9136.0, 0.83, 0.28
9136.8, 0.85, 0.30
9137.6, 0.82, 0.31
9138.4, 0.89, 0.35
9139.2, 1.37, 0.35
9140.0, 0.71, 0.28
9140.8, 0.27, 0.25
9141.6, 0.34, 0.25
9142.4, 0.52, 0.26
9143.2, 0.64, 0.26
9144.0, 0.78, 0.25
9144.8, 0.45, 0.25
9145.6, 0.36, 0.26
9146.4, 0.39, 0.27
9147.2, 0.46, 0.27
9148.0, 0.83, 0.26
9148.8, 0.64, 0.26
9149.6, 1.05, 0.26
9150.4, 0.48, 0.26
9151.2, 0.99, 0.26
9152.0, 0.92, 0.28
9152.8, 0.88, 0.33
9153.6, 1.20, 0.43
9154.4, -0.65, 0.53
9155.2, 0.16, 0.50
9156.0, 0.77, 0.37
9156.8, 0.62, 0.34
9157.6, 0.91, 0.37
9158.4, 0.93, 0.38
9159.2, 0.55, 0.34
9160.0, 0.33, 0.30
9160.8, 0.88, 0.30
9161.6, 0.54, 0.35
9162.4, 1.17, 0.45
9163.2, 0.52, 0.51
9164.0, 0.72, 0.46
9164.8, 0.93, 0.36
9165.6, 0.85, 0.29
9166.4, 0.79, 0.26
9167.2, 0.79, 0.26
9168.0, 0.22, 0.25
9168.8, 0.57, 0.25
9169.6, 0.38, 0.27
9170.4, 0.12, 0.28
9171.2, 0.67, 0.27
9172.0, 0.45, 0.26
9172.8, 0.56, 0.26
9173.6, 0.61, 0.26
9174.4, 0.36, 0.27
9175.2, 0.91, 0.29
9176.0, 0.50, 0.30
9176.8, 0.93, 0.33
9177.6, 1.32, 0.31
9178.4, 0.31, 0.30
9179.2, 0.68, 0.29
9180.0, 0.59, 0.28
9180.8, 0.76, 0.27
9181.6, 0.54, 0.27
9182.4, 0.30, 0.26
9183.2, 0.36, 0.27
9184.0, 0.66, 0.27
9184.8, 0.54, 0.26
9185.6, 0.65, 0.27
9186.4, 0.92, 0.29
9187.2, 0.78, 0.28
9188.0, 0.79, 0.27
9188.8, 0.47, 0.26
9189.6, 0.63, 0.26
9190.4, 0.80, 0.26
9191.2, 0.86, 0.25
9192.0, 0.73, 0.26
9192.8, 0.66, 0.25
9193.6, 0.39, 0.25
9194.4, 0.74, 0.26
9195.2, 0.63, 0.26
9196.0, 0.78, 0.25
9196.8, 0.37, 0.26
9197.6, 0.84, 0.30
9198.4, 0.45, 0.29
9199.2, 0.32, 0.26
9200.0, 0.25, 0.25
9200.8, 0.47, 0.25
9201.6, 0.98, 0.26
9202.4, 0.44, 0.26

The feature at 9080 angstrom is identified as [N II] 6583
